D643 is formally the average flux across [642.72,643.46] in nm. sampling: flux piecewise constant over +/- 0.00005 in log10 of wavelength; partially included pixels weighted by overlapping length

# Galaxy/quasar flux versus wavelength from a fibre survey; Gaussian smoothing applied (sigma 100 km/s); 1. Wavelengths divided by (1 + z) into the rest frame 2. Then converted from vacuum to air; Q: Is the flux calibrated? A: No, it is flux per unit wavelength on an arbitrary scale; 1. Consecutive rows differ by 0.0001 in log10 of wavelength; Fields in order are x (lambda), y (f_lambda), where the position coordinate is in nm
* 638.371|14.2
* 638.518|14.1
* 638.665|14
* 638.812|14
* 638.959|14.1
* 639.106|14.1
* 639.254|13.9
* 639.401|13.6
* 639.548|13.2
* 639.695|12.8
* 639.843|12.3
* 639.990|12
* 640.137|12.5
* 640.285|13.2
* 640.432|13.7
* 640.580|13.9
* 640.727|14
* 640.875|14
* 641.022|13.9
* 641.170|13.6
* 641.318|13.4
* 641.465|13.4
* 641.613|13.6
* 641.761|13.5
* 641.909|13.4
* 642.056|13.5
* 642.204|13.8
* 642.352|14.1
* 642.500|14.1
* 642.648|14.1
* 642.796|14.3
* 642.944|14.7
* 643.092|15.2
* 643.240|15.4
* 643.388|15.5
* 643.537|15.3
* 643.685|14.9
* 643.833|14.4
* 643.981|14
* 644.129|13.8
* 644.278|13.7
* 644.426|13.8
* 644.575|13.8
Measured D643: 15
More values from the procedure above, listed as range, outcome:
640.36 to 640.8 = 13.9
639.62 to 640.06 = 12.4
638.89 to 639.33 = 14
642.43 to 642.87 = 14.2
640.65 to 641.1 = 14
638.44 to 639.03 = 14.1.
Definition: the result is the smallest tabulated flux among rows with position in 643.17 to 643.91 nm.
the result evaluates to 14.4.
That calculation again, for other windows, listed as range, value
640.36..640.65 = 13.7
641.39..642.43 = 13.4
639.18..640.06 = 12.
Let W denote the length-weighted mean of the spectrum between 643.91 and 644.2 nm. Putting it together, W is 13.9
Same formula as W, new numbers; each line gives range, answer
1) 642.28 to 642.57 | 14.1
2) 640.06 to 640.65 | 13.3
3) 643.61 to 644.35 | 14.2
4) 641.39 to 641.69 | 13.5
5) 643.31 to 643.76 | 15.2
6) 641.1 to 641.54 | 13.5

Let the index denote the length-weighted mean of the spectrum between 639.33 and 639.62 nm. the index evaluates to 13.4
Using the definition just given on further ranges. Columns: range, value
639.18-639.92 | 13.2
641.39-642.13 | 13.5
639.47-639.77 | 13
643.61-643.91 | 14.7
